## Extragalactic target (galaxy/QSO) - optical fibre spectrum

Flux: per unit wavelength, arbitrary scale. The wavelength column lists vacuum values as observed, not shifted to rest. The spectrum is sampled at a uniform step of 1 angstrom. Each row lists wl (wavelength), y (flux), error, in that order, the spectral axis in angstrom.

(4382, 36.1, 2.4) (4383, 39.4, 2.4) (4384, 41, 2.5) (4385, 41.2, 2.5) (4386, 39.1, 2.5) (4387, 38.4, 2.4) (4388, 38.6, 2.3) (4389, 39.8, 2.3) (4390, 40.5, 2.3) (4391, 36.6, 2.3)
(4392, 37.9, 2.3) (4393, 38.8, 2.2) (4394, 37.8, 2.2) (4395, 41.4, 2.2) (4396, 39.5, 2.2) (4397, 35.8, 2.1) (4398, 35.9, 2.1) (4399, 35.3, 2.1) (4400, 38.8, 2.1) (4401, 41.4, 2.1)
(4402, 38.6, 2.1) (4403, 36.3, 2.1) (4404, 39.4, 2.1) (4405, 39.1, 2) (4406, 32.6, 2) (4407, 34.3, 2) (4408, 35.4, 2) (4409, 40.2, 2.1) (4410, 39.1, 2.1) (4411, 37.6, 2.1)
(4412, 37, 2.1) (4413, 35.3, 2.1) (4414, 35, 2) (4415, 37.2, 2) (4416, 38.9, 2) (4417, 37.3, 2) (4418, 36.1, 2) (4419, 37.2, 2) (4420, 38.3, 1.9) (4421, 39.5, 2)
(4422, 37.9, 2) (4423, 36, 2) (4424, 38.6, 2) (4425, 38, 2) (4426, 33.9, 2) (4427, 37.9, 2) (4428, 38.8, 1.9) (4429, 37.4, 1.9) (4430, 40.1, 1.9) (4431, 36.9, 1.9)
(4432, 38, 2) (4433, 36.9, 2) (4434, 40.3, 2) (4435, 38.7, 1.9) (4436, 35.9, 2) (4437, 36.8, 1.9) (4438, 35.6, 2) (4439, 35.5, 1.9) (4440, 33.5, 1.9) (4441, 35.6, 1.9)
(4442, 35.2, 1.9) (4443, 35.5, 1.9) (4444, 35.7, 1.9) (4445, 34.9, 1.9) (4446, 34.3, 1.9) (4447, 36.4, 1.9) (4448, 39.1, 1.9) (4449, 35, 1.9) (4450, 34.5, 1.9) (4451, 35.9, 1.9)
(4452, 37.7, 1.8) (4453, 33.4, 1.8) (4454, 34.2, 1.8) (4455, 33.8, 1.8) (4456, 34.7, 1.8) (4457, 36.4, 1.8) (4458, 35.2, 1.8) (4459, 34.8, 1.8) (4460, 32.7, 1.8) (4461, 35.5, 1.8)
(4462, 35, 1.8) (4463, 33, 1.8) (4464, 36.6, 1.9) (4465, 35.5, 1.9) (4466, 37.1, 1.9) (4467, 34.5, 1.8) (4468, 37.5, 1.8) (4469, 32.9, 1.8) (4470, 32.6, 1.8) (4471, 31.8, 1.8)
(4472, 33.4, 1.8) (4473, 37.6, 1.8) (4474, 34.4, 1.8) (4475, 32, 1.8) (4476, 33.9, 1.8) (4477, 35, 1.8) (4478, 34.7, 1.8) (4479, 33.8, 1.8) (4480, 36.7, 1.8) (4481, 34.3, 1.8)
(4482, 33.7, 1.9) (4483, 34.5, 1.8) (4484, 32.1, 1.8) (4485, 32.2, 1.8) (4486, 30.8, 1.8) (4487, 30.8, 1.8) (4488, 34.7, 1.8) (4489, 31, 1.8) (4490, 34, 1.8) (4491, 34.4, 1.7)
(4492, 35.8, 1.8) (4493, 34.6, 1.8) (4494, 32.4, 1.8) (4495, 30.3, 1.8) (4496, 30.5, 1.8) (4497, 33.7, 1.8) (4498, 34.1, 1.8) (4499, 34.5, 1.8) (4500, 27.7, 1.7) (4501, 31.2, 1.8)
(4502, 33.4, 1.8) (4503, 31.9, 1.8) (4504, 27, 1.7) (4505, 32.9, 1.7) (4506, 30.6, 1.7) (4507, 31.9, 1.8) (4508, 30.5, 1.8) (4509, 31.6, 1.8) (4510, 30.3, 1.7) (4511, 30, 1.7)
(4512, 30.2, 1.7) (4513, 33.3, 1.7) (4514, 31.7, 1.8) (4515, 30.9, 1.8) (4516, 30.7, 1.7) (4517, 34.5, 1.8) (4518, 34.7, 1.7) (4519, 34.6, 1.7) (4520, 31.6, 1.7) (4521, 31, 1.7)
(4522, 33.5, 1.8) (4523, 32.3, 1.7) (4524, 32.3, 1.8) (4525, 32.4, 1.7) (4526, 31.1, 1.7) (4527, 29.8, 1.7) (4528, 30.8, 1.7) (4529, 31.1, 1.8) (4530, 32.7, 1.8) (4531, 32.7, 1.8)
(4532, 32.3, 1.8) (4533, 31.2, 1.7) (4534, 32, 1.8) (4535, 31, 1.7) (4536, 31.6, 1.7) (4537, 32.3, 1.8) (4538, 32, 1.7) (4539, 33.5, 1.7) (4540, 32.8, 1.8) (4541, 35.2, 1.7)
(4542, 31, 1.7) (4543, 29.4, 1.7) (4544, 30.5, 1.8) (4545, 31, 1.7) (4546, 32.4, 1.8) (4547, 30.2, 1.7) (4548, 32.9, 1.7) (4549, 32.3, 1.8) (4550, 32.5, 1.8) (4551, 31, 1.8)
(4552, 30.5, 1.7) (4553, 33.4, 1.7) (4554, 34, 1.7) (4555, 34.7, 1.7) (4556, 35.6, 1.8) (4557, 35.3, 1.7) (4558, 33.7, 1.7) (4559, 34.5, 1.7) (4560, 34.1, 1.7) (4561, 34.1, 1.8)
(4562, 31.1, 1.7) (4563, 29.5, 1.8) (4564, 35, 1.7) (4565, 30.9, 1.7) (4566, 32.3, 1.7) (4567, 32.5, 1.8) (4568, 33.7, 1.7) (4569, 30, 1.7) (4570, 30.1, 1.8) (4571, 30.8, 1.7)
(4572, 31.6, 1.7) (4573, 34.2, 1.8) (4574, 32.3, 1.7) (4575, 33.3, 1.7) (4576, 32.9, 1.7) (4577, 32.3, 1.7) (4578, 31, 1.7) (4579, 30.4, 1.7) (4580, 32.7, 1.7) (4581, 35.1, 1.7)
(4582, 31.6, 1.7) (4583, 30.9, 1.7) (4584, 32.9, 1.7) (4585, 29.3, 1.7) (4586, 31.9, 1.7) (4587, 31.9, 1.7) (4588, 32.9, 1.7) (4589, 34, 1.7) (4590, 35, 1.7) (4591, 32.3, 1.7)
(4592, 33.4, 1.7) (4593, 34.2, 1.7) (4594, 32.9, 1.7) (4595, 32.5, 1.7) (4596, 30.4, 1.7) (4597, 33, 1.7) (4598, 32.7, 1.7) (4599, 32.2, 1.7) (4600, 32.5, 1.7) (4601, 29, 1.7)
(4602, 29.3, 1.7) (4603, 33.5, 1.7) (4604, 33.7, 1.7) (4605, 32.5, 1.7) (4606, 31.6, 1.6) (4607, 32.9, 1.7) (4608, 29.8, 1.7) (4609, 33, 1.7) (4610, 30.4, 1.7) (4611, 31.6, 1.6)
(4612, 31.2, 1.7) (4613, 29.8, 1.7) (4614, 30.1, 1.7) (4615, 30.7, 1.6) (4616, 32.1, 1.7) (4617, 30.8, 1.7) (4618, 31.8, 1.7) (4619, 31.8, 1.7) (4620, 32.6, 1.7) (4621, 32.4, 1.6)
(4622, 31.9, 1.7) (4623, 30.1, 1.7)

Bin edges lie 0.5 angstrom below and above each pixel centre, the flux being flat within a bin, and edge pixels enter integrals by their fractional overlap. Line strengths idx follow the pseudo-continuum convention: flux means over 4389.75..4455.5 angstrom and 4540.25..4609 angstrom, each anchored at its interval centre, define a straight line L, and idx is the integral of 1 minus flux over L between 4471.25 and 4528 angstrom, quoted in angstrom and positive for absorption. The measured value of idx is 3.4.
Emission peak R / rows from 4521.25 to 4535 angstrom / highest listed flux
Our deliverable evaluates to 33.5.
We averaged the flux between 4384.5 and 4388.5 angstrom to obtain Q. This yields 39.3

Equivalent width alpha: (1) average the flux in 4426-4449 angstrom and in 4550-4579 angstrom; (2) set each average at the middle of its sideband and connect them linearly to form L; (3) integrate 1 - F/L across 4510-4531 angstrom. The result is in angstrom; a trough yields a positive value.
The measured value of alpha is 1.3 angstrom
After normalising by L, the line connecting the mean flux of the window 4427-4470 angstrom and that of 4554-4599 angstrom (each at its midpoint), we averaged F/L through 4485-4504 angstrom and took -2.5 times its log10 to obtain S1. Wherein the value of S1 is 0.08 mag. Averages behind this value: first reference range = 35.9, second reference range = 32.6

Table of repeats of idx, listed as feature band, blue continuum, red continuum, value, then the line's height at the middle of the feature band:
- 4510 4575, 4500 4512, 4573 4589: -1.5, 31.5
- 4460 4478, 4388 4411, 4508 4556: 0.1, 34.8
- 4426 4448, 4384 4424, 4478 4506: -0.4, 35.9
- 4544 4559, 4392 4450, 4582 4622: 0.3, 33.4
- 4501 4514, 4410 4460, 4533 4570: 1.1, 33.9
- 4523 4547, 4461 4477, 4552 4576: 1.2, 33.4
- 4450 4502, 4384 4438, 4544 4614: 2.6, 35.7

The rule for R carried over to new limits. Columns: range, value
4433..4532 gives 40.3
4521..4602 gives 35.6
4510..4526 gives 34.7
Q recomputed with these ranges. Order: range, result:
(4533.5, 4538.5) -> 31.8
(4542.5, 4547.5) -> 30.7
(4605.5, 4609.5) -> 31.8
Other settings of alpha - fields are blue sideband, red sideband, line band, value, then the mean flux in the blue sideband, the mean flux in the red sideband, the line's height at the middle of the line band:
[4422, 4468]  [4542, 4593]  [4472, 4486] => 0.4 angstrom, 36.1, 32.4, 35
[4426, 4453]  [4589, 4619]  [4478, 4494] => 0.8 angstrom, 36.5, 31.9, 35.2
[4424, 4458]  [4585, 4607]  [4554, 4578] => 0.3 angstrom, 36.3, 32.4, 33.1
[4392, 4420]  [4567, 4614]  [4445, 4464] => 0.5 angstrom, 37.5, 32.1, 36.1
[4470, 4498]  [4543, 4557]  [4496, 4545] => 1.6 angstrom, 33.4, 32.4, 32.9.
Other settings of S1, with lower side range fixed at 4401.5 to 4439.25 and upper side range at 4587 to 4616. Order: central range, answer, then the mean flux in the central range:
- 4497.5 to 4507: 0.112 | 31.5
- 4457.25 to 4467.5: 0.033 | 35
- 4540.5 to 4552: 0.067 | 31.6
